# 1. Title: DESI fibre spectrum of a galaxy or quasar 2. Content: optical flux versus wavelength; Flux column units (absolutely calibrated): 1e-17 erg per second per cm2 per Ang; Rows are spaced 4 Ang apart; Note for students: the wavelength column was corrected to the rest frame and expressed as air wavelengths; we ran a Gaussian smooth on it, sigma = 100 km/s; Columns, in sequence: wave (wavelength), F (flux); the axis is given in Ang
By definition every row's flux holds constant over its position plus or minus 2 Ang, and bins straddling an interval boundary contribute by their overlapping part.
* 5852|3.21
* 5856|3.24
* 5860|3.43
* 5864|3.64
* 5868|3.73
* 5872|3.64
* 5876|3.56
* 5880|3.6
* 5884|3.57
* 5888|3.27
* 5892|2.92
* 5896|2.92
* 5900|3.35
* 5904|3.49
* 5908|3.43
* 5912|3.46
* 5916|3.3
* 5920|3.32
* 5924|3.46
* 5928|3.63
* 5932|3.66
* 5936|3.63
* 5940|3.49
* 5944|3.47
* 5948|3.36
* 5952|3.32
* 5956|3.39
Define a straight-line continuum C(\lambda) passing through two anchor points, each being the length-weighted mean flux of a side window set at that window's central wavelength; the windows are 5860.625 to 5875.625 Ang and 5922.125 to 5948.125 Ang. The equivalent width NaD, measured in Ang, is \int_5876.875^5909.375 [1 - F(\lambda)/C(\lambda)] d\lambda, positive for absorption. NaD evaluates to 2.5 Ang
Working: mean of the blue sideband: 3.64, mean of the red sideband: 3.54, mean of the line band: 3.32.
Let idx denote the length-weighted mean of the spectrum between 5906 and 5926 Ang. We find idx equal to 3.39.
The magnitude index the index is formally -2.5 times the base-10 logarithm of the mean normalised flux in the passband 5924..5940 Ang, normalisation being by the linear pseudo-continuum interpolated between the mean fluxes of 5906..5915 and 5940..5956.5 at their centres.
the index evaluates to -0.06 mag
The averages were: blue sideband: 3.43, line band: 3.6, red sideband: 3.4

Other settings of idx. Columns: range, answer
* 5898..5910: 3.42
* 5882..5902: 3.21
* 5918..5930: 3.47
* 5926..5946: 3.58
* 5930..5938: 3.65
